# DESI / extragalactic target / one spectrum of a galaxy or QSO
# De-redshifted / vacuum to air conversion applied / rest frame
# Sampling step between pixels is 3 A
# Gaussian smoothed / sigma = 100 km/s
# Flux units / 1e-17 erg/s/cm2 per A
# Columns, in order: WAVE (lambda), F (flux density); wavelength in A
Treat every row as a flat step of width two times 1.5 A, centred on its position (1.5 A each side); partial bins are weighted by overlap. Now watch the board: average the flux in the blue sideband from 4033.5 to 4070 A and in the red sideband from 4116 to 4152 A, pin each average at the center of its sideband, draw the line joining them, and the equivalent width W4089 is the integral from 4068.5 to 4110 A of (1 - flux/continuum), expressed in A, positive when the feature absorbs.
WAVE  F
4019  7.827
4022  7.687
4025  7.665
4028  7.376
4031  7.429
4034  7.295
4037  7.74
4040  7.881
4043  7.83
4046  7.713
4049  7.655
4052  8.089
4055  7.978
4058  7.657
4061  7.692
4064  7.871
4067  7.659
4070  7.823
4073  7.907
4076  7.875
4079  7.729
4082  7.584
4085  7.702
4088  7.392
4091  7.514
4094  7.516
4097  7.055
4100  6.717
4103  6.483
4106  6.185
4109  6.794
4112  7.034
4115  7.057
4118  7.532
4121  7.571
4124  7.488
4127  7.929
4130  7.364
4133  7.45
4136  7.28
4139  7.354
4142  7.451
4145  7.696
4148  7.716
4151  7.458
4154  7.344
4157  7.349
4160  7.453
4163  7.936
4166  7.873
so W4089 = 1.9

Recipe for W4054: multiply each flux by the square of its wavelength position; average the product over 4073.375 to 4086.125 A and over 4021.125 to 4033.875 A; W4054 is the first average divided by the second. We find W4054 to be 1.06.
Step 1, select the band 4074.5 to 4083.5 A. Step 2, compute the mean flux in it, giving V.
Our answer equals 7.73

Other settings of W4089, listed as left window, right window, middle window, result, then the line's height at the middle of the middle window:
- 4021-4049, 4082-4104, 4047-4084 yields -1.84 A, 7.42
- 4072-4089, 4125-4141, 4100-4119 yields 1.90 A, 7.58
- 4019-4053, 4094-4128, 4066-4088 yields -1.14 A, 7.35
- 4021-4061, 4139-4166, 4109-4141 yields 0.90 A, 7.59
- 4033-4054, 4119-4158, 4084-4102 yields 0.81 A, 7.62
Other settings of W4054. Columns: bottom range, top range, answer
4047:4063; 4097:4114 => 0.88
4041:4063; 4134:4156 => 1.00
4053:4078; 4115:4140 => 0.99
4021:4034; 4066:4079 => 1.06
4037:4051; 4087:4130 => 0.95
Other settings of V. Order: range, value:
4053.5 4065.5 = 7.8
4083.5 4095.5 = 7.53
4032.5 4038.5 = 7.52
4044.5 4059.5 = 7.82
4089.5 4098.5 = 7.36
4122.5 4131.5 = 7.59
